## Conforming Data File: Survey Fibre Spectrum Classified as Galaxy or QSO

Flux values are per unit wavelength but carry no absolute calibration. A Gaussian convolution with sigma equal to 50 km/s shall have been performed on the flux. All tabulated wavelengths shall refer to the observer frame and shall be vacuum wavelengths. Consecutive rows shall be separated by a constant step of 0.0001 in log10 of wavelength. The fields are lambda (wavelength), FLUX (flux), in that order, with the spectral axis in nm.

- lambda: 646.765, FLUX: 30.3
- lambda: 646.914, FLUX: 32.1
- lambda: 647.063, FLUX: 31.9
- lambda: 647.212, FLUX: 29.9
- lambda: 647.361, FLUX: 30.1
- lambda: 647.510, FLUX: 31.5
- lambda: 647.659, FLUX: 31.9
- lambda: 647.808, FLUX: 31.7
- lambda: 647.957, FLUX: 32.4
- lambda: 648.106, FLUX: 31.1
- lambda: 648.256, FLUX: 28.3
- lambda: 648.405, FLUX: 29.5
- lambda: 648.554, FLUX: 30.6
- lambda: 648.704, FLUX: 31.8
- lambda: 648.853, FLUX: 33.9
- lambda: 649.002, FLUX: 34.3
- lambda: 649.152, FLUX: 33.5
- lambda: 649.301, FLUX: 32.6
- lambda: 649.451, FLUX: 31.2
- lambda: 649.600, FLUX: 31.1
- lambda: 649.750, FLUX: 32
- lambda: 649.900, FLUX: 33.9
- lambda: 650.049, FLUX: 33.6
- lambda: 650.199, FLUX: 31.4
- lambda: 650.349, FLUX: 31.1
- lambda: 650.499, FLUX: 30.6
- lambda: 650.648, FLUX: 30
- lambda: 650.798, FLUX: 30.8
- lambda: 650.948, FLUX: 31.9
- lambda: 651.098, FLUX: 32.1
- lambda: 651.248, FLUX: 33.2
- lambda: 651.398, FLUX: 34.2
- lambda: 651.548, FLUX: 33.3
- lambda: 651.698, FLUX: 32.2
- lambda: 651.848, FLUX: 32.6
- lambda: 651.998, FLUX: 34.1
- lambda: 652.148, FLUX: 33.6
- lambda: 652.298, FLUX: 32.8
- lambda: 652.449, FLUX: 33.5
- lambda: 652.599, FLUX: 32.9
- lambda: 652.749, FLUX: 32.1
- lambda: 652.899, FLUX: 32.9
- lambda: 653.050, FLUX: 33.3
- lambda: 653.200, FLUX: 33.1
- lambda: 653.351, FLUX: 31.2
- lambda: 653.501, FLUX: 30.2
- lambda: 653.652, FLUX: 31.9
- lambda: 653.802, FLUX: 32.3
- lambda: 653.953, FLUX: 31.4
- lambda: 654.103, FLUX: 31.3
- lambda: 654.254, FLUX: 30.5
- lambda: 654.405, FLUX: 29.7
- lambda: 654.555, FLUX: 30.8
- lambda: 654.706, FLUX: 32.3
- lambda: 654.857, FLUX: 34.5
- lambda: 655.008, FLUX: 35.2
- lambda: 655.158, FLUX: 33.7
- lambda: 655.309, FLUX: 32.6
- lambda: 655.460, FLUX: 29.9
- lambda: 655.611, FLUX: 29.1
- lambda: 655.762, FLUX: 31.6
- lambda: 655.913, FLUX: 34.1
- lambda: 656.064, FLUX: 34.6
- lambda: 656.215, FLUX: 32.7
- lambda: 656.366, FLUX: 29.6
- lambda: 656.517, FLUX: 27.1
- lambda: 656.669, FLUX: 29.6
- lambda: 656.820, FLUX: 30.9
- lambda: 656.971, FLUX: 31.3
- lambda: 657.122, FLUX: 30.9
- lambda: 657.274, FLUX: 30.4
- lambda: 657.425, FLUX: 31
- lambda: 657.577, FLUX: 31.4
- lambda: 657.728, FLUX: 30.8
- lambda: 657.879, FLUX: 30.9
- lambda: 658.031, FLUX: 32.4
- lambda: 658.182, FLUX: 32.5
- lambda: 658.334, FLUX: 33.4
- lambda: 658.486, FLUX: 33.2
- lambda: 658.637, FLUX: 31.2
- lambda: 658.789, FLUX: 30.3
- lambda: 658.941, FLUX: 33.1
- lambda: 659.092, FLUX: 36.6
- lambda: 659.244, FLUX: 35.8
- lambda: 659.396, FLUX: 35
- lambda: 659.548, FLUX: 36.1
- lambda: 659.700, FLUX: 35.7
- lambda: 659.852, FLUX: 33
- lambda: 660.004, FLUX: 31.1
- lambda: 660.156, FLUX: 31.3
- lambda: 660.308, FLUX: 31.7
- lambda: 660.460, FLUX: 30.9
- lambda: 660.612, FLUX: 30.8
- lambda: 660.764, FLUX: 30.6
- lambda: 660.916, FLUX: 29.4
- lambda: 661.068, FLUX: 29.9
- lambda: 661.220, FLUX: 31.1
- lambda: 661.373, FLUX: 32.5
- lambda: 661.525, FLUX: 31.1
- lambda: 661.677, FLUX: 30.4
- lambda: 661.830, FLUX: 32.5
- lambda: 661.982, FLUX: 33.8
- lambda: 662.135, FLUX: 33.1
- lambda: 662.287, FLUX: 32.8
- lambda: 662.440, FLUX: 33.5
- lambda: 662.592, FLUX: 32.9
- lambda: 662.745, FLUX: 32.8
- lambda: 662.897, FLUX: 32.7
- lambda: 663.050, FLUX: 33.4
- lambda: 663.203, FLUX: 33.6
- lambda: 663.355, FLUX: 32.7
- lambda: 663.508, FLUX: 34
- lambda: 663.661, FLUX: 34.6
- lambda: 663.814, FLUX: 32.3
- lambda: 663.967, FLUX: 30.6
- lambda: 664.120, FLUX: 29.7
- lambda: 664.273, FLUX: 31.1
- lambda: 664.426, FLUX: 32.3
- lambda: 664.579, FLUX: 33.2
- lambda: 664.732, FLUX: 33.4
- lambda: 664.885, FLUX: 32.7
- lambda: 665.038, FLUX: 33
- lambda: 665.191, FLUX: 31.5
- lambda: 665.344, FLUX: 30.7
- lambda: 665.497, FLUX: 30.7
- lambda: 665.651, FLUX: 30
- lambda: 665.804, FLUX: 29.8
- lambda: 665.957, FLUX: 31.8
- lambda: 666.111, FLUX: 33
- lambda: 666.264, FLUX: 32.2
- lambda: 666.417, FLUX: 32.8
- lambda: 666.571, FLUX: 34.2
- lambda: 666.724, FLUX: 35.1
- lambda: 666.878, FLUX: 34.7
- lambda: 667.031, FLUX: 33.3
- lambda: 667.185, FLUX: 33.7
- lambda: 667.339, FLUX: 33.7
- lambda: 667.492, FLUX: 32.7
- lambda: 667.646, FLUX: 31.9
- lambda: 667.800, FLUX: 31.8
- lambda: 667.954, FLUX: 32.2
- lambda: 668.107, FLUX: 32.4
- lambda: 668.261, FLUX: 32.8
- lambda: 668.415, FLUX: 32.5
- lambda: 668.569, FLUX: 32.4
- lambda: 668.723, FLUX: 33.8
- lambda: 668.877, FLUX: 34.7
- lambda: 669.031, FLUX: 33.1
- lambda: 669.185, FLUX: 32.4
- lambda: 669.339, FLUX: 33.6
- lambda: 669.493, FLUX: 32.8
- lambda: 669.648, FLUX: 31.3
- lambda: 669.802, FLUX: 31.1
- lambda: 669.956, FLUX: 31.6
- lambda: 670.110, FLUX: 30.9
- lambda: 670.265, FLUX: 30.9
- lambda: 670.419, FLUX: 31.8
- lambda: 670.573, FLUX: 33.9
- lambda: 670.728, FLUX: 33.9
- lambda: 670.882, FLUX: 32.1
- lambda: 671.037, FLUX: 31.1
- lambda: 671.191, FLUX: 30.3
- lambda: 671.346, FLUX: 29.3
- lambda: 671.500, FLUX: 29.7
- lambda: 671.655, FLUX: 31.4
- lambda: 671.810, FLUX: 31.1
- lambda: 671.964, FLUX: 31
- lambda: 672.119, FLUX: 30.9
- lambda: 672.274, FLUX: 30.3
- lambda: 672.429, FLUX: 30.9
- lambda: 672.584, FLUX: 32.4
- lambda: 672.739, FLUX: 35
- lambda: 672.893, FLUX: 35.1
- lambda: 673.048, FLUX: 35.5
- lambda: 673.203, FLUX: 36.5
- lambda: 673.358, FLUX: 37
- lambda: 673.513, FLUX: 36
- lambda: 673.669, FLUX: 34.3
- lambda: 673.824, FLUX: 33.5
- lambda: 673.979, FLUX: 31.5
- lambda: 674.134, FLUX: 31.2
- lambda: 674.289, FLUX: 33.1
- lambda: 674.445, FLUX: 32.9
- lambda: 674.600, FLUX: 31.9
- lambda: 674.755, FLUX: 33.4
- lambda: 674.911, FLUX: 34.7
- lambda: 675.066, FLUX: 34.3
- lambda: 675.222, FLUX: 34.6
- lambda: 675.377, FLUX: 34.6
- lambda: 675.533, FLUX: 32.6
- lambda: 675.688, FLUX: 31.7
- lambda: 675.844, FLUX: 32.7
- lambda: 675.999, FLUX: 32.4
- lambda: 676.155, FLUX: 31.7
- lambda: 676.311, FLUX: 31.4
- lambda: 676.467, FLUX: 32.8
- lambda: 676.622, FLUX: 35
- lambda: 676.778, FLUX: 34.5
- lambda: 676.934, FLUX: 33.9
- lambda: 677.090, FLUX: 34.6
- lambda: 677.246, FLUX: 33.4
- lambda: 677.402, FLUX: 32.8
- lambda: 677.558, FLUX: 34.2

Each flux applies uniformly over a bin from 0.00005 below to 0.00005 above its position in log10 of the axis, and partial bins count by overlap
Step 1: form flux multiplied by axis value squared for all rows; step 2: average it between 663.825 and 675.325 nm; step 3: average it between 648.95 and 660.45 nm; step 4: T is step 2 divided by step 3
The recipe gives 1.1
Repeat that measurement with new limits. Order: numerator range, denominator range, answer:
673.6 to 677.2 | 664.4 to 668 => 1.05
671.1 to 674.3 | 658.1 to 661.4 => 1.04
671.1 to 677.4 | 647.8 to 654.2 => 1.10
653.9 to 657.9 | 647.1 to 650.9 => 1.02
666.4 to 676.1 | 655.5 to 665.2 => 1.05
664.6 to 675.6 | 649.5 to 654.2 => 1.07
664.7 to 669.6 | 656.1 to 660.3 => 1.04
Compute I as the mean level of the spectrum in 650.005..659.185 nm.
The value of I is 32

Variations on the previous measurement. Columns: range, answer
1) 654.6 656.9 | 31.8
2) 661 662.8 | 32.2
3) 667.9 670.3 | 32.4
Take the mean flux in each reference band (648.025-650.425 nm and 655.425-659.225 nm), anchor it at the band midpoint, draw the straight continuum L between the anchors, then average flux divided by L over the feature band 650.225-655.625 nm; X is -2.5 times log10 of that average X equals -0.01 mag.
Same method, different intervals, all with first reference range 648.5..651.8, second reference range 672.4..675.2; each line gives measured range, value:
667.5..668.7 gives 0.04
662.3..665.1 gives 0.02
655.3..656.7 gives 0.05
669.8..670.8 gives 0.05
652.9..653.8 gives 0.01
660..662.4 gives 0.05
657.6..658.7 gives 0.03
